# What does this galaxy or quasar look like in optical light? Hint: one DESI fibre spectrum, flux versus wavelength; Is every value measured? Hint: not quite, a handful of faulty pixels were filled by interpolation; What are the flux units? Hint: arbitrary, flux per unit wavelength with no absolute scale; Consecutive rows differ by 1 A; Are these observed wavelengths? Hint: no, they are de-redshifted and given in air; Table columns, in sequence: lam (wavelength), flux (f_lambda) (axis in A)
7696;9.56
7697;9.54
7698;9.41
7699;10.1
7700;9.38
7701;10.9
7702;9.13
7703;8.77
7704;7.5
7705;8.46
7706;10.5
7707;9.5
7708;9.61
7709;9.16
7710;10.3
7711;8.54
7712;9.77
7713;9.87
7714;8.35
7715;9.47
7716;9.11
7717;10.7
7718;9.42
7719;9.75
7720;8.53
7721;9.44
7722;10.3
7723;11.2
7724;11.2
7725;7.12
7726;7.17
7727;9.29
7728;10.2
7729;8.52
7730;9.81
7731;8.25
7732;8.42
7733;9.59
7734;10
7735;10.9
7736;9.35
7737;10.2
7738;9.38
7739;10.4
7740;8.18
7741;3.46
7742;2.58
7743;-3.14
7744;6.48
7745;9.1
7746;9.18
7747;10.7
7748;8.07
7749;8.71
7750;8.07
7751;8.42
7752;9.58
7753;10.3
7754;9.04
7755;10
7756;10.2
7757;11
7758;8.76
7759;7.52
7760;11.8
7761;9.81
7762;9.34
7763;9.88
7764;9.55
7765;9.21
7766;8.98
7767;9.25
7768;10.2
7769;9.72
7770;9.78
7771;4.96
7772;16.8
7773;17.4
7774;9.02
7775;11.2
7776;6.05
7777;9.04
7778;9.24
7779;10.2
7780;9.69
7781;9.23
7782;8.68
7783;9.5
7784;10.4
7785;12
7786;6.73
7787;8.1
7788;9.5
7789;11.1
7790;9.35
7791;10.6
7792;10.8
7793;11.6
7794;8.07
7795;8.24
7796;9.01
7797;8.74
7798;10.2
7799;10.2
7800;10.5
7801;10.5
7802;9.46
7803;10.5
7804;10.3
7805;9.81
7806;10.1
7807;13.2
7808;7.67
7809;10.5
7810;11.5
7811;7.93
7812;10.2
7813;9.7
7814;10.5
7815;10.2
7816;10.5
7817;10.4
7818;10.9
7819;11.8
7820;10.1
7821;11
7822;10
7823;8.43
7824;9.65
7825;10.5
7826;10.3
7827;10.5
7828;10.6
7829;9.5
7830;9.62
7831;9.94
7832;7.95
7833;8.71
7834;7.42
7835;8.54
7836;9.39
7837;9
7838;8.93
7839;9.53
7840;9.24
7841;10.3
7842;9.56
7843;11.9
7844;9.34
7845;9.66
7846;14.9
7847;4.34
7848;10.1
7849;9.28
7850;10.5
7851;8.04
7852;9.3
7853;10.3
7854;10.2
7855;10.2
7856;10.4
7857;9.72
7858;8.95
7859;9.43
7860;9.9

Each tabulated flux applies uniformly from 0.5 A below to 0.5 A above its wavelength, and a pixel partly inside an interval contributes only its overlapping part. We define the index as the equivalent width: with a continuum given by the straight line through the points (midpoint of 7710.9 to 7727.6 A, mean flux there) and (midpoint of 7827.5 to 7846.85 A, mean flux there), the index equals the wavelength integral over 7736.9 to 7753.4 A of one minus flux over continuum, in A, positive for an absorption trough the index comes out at 3.3 A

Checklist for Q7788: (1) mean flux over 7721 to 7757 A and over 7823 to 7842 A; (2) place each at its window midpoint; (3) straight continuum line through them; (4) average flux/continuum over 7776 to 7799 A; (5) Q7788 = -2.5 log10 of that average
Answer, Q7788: -0.05 mag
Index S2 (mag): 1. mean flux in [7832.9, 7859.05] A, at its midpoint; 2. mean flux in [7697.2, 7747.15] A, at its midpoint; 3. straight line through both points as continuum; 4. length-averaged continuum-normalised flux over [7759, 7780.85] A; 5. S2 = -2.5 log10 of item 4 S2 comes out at -0.10 mag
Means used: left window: 8.86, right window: 9.54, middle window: 9.98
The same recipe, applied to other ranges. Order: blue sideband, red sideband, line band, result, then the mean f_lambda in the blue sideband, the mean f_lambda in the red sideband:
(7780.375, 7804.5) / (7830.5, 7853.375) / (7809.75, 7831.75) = -0.07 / 9.72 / 9.39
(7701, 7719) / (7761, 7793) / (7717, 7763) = 0.09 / 9.36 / 9.88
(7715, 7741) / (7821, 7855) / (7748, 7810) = -0.04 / 9.34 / 9.59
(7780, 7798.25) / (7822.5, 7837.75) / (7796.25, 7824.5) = -0.08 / 9.54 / 9.33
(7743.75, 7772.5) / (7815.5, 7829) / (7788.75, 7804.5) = 0.01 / 9.49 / 10.3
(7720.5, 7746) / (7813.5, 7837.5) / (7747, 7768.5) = -0.09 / 8.31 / 9.81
